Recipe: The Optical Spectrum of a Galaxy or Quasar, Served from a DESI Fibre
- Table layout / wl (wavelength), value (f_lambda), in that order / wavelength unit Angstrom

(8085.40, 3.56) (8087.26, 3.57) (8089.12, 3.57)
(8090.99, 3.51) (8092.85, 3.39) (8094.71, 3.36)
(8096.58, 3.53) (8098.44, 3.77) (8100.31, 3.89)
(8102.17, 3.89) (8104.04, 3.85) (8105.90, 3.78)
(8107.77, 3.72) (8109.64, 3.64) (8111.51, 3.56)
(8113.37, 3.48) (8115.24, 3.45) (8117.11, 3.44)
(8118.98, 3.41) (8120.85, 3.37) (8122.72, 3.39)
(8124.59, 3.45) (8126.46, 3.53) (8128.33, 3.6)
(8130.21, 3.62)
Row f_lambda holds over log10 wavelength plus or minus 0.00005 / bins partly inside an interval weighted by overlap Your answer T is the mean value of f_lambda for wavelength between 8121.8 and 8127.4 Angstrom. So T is 3.46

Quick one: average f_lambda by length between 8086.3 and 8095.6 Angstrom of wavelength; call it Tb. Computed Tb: 3.48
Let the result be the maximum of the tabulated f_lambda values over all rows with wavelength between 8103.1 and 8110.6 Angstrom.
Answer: 3.85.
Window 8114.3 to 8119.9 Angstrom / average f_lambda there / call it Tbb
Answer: 3.43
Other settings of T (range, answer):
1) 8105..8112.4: 3.67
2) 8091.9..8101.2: 3.59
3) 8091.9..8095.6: 3.38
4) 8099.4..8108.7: 3.83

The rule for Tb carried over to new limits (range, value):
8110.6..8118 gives 3.48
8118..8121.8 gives 3.39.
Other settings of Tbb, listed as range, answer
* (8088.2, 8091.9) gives 3.53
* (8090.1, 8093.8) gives 3.46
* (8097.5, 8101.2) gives 3.83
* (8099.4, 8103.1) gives 3.9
